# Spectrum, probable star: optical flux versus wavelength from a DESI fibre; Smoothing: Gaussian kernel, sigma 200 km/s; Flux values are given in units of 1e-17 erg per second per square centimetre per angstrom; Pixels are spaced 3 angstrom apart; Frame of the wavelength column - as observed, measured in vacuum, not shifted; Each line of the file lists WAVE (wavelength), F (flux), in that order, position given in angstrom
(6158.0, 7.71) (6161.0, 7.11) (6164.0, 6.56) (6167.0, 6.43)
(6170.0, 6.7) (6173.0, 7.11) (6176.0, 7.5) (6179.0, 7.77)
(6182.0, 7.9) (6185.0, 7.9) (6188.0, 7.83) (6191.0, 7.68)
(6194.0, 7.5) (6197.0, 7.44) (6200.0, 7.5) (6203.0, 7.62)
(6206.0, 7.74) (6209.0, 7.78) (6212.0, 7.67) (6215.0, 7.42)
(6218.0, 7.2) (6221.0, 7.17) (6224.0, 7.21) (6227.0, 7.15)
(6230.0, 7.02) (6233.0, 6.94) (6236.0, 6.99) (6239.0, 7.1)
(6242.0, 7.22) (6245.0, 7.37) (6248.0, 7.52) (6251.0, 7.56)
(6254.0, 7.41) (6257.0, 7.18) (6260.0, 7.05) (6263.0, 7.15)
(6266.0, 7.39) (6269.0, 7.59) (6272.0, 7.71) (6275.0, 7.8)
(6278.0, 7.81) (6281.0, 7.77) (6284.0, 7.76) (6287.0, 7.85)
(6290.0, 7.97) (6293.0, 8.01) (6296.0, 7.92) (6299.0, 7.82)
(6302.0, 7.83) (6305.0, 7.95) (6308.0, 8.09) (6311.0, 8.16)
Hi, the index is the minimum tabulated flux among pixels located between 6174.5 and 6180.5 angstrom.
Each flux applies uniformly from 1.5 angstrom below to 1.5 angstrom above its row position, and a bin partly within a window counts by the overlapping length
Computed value 7.5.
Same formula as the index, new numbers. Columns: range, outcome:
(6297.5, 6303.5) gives 7.82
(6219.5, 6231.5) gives 7.02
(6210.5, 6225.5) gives 7.17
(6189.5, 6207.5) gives 7.44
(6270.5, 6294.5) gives 7.71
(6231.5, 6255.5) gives 6.94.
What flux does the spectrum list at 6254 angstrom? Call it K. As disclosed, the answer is 7.41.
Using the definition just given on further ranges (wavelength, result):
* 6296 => 7.92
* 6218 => 7.2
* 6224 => 7.21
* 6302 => 7.83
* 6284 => 7.76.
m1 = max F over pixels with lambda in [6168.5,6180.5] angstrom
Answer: 7.77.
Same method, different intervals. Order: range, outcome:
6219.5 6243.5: 7.22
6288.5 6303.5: 8.01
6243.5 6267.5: 7.56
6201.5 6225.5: 7.78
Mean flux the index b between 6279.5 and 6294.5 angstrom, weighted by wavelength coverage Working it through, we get 7.87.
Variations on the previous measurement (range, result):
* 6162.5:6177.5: 6.86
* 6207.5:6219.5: 7.52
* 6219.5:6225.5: 7.19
